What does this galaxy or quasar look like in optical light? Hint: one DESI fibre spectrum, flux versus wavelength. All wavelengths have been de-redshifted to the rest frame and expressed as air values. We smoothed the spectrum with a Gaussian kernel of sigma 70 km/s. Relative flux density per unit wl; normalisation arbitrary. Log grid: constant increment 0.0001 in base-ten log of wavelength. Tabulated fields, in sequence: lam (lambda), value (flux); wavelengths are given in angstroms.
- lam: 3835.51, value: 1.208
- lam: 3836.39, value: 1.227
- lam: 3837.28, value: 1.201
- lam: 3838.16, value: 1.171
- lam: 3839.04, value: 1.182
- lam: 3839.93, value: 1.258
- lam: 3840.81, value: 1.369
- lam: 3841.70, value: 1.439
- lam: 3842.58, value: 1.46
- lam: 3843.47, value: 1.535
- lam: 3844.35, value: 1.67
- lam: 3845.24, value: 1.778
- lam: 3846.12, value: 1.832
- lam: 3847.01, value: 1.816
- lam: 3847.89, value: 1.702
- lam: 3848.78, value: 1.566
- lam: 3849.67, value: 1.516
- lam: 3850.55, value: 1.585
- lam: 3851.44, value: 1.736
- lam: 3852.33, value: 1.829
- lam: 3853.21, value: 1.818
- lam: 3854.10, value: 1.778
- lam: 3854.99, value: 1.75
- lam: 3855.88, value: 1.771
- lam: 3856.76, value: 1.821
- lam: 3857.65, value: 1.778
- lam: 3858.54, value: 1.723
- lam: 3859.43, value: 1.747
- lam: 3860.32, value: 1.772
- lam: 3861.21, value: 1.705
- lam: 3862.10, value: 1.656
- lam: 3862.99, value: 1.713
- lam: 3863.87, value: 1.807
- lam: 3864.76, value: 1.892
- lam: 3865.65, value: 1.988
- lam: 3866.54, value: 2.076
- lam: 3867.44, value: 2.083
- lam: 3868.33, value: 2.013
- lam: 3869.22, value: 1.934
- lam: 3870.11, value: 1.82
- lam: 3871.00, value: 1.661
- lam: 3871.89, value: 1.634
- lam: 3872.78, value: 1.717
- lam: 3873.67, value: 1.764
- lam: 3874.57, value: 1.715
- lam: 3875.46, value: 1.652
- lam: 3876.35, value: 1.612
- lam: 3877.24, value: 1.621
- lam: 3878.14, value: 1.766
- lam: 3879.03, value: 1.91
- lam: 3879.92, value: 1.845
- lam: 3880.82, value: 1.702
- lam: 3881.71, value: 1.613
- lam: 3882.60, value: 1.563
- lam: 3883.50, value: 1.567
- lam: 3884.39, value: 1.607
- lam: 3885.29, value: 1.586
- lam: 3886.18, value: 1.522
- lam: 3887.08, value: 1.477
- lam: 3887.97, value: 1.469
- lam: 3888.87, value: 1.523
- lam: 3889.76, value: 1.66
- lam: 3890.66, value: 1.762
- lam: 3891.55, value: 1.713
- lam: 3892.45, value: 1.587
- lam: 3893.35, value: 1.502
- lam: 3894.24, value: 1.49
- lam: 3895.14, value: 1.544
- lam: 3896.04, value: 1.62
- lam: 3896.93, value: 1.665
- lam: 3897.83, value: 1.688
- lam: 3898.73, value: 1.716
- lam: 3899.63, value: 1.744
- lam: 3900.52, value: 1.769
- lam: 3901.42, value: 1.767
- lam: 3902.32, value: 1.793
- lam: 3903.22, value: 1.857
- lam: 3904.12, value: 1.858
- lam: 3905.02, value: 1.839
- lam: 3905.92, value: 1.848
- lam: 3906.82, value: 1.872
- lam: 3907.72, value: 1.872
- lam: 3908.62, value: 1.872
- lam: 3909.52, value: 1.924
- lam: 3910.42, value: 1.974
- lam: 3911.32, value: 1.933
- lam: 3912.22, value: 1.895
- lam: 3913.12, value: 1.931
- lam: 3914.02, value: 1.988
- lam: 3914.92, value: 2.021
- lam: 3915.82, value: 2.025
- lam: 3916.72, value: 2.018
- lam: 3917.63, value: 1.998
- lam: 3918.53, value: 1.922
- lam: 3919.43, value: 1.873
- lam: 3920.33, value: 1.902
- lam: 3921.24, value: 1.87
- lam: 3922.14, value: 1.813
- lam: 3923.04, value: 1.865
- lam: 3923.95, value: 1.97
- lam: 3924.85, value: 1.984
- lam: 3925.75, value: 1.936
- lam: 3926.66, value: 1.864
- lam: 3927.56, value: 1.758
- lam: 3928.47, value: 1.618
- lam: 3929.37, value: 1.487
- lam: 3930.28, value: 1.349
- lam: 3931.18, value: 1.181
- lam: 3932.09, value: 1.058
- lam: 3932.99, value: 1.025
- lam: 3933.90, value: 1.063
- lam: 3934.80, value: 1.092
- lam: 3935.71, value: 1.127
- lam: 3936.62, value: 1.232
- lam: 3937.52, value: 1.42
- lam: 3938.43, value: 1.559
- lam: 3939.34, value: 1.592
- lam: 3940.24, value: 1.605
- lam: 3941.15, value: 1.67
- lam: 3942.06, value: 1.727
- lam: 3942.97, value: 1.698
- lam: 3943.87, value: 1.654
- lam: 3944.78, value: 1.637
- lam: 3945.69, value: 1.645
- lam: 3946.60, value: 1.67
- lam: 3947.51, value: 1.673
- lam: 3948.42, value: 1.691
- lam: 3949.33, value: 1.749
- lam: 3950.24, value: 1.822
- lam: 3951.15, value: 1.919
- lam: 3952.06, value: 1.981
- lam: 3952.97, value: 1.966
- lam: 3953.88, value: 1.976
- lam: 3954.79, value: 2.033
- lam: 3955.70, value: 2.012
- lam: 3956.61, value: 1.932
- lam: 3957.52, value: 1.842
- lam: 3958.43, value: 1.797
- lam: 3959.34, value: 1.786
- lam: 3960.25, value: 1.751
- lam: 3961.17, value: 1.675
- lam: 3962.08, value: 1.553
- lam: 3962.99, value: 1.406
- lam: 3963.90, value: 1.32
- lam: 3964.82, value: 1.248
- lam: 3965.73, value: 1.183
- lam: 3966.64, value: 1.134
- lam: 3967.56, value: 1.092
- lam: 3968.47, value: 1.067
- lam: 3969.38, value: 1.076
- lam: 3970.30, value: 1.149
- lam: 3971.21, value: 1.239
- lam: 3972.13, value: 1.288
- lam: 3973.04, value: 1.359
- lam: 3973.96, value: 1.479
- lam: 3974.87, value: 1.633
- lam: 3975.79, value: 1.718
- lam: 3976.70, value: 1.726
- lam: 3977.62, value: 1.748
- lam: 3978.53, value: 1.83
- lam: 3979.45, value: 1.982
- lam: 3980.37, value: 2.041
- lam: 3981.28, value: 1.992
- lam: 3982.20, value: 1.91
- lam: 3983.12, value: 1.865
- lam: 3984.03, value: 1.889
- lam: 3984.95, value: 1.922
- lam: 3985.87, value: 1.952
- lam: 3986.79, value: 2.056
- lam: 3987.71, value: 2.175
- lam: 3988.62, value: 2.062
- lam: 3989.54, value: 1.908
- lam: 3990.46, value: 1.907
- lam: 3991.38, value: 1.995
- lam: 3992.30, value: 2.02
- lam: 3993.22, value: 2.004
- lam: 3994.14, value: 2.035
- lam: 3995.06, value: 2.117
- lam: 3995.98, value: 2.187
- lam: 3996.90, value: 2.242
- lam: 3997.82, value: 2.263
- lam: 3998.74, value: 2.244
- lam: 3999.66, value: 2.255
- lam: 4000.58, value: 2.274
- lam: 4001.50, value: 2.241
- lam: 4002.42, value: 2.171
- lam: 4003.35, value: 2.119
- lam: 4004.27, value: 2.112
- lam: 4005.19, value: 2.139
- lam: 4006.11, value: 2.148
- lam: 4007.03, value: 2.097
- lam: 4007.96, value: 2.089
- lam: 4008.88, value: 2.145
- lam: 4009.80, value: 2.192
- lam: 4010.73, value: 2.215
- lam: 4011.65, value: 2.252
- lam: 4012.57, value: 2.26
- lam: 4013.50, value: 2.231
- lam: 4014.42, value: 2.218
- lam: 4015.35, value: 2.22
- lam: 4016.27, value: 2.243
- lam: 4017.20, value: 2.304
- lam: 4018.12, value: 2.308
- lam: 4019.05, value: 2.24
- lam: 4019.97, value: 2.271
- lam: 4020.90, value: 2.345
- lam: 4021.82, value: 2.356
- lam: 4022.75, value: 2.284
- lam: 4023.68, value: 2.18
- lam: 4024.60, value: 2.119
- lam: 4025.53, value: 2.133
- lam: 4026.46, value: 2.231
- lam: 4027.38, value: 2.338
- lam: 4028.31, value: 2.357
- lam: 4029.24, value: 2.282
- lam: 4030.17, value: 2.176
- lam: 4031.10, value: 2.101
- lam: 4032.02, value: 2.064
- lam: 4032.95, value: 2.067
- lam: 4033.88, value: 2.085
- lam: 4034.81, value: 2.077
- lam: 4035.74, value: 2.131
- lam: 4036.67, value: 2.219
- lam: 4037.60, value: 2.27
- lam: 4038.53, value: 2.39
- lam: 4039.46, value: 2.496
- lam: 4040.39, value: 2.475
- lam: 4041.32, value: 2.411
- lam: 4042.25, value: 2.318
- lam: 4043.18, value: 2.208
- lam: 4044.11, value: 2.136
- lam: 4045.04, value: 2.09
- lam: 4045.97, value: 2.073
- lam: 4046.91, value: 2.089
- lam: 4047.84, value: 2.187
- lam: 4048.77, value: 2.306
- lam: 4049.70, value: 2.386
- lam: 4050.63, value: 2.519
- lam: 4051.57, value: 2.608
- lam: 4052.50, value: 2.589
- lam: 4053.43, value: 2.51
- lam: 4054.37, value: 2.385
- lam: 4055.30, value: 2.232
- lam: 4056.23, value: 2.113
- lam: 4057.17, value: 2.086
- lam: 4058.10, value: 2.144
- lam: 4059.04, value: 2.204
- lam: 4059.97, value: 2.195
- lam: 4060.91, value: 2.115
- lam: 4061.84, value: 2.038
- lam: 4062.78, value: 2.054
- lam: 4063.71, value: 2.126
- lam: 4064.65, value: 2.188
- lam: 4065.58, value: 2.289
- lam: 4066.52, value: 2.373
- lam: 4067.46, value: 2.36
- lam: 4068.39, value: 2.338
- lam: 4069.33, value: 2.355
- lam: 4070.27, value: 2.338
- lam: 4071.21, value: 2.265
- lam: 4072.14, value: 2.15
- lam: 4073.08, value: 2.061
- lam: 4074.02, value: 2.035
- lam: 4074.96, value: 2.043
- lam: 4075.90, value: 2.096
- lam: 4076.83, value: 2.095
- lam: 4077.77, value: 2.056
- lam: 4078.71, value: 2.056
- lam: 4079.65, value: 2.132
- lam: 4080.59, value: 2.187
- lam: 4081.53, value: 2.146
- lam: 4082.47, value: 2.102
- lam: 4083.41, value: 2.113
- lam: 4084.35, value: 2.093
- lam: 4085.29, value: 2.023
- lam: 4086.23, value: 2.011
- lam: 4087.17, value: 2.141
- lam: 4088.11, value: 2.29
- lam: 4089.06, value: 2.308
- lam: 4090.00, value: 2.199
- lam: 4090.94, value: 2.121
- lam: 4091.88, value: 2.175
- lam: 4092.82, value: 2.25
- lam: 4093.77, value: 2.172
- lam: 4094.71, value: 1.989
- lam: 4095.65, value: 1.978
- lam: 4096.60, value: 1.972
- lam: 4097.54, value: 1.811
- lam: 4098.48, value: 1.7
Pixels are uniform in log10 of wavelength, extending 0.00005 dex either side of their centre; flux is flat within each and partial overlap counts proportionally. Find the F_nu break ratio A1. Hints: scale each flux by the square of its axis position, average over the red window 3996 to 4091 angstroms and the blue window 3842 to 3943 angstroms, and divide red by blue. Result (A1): 1.40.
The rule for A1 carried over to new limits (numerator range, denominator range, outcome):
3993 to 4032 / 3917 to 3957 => 1.37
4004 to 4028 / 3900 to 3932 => 1.27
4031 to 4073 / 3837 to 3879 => 1.46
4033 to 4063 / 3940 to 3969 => 1.43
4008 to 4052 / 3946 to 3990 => 1.37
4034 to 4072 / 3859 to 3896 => 1.45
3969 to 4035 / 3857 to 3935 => 1.25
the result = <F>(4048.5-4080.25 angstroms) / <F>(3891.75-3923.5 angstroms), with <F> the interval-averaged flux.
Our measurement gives 1.22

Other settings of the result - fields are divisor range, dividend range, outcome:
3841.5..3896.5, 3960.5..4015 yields 1.09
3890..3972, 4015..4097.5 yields 1.33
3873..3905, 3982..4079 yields 1.31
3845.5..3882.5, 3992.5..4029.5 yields 1.25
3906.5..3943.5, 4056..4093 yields 1.27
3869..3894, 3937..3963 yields 1.05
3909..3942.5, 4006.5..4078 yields 1.32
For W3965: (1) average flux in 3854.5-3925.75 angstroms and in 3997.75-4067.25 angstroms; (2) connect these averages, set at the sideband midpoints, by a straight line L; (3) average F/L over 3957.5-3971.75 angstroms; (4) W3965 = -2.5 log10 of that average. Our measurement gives 0.41 mag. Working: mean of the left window 1.78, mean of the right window 2.23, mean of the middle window 1.38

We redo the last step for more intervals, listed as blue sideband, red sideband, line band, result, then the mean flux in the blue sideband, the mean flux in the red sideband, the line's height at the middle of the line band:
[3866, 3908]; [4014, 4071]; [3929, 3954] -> 0.232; 1.71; 2.25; 1.9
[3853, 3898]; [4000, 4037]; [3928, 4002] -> 0.191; 1.71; 2.2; 2.02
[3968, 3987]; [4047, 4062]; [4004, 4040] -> -0.101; 1.66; 2.29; 2.02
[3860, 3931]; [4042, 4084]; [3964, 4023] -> 0.051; 1.77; 2.21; 2.03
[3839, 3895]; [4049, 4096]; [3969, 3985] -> 0.186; 1.69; 2.2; 1.96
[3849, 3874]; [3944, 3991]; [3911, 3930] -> -0.088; 1.79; 1.7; 1.74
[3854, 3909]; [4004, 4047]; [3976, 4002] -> 0.036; 1.73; 2.22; 2.09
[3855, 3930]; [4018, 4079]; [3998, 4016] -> -0.042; 1.78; 2.23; 2.11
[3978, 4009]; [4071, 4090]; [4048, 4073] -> -0.083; 2.07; 2.12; 2.11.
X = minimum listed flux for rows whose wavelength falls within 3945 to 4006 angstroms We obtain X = 1.067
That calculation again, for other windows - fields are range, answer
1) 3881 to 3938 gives 1.025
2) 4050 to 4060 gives 2.086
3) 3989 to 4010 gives 1.907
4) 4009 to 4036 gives 2.064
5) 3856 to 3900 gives 1.469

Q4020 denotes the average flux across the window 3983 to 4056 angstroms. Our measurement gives 2.2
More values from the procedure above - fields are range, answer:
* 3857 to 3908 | 1.73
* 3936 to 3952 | 1.65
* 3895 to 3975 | 1.66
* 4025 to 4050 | 2.22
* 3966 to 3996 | 1.73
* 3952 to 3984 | 1.62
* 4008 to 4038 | 2.21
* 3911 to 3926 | 1.94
